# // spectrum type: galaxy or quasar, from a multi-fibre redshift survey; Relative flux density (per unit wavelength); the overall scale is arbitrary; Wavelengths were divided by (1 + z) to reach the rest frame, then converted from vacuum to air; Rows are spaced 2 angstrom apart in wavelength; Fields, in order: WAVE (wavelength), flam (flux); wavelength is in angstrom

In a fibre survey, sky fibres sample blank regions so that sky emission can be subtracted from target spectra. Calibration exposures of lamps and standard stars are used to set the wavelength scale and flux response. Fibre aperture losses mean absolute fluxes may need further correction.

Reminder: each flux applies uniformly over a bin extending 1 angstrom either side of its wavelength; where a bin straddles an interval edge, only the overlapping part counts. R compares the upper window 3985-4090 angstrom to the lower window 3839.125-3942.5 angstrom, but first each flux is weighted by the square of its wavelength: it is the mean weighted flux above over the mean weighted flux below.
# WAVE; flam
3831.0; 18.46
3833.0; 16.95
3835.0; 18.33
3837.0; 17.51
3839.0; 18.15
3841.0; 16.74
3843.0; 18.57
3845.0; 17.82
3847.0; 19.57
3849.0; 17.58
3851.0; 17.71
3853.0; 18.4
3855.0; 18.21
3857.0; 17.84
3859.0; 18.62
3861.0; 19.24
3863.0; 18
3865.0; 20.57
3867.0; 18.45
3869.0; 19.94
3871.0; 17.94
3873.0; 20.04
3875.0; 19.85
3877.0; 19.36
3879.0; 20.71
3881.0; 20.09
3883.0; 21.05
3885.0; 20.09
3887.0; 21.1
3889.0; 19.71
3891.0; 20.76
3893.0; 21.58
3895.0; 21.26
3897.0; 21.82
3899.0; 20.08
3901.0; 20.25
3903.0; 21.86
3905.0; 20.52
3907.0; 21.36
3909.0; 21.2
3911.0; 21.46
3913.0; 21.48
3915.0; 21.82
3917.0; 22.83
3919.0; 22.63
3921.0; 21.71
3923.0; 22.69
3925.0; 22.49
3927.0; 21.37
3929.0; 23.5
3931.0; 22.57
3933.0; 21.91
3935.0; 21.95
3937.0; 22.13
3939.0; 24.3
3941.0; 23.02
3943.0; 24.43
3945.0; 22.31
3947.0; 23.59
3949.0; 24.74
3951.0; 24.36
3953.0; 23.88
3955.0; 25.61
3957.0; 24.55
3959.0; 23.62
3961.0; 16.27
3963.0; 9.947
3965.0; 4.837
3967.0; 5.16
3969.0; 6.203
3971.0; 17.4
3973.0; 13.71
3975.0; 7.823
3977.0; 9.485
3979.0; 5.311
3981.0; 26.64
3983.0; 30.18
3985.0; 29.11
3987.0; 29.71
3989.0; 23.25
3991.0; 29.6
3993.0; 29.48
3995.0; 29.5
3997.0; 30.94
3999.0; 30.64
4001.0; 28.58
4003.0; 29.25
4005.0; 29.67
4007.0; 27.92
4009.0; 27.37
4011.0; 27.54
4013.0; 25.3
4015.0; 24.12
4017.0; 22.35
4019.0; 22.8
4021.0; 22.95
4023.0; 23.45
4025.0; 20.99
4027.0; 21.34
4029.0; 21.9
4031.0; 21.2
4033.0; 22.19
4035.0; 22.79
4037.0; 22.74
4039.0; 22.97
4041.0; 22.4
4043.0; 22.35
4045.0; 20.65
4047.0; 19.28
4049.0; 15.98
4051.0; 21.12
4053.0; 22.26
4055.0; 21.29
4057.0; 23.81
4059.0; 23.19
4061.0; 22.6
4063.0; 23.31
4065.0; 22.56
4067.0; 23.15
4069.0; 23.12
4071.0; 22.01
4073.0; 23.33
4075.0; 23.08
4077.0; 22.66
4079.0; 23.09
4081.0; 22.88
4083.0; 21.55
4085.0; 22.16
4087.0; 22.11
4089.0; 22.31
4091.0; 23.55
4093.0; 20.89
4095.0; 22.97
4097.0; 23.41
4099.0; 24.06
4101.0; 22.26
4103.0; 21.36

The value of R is 1.25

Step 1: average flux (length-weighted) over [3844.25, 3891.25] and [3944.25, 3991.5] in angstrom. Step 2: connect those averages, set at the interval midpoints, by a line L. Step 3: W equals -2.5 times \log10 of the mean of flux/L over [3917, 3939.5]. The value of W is -0.18 mag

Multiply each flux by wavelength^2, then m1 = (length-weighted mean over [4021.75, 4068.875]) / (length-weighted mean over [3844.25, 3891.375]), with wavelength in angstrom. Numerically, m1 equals 1.24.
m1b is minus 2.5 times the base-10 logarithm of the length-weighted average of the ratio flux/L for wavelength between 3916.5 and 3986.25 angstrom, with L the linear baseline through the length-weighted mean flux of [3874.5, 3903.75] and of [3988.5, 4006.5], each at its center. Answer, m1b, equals 0.26 mag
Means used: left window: 20.6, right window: 29.1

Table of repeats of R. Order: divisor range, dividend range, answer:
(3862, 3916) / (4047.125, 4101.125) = 1.20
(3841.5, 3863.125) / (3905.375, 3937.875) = 1.25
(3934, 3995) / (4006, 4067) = 1.16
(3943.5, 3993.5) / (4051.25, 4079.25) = 1.23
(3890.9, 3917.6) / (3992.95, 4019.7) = 1.36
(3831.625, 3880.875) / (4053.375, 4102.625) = 1.36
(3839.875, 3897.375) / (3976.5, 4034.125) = 1.39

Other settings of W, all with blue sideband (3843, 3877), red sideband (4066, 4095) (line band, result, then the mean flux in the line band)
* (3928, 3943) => -0.14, 22.9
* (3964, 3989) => 0.30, 15.8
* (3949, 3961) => -0.17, 23.8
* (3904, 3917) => -0.10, 21.4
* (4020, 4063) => 0.00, 21.8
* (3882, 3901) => -0.08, 20.8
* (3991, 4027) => -0.24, 26.6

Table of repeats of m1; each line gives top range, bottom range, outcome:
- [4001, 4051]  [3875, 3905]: 1.21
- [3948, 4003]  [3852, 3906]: 1.11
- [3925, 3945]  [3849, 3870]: 1.27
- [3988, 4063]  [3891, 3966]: 1.18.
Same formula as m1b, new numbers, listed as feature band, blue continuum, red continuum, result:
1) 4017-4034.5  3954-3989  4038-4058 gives -0.11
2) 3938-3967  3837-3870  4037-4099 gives -0.02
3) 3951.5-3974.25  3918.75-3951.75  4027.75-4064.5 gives 0.40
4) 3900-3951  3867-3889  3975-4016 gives 0.00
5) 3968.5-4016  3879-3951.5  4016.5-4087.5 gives -0.09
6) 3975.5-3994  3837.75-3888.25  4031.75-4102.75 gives -0.11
